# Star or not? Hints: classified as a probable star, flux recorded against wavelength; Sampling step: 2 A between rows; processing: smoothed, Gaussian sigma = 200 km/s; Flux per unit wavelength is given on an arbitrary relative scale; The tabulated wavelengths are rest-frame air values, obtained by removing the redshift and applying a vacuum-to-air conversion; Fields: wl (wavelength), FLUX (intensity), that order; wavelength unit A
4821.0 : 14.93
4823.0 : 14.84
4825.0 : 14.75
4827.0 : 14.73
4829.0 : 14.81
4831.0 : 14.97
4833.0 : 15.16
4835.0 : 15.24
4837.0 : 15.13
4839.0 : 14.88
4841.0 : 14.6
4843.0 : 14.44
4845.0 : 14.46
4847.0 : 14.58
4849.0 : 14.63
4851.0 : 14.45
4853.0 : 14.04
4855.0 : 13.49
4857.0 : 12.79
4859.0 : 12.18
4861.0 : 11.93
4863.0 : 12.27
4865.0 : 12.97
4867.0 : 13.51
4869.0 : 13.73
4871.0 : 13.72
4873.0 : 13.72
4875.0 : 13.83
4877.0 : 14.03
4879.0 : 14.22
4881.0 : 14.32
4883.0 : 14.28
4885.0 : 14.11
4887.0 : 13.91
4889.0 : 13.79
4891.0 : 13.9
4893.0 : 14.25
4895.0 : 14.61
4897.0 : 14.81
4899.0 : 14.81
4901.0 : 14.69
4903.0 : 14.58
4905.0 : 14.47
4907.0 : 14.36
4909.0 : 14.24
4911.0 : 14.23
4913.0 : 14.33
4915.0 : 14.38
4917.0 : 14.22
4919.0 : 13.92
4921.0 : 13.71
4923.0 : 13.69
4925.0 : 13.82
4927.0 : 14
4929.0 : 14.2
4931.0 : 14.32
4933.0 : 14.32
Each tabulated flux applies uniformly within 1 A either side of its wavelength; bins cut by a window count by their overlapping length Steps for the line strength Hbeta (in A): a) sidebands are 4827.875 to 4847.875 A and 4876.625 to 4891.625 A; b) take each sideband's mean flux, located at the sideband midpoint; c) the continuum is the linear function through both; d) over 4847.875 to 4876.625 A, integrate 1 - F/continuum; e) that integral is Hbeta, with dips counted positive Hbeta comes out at 2.1 A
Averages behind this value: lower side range 14.8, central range 13.4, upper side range 14.1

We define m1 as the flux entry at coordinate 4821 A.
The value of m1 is 14.93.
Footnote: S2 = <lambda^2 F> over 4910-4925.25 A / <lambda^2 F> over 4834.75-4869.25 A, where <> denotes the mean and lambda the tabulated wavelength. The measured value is 1.0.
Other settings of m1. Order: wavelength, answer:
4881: 14.32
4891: 13.9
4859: 12.18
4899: 14.81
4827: 14.73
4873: 13.72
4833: 15.16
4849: 14.63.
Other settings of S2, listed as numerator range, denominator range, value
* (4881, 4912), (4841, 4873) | 1.07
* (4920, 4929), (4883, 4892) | 1.01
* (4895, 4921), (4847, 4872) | 1.10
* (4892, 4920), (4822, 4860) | 1.03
